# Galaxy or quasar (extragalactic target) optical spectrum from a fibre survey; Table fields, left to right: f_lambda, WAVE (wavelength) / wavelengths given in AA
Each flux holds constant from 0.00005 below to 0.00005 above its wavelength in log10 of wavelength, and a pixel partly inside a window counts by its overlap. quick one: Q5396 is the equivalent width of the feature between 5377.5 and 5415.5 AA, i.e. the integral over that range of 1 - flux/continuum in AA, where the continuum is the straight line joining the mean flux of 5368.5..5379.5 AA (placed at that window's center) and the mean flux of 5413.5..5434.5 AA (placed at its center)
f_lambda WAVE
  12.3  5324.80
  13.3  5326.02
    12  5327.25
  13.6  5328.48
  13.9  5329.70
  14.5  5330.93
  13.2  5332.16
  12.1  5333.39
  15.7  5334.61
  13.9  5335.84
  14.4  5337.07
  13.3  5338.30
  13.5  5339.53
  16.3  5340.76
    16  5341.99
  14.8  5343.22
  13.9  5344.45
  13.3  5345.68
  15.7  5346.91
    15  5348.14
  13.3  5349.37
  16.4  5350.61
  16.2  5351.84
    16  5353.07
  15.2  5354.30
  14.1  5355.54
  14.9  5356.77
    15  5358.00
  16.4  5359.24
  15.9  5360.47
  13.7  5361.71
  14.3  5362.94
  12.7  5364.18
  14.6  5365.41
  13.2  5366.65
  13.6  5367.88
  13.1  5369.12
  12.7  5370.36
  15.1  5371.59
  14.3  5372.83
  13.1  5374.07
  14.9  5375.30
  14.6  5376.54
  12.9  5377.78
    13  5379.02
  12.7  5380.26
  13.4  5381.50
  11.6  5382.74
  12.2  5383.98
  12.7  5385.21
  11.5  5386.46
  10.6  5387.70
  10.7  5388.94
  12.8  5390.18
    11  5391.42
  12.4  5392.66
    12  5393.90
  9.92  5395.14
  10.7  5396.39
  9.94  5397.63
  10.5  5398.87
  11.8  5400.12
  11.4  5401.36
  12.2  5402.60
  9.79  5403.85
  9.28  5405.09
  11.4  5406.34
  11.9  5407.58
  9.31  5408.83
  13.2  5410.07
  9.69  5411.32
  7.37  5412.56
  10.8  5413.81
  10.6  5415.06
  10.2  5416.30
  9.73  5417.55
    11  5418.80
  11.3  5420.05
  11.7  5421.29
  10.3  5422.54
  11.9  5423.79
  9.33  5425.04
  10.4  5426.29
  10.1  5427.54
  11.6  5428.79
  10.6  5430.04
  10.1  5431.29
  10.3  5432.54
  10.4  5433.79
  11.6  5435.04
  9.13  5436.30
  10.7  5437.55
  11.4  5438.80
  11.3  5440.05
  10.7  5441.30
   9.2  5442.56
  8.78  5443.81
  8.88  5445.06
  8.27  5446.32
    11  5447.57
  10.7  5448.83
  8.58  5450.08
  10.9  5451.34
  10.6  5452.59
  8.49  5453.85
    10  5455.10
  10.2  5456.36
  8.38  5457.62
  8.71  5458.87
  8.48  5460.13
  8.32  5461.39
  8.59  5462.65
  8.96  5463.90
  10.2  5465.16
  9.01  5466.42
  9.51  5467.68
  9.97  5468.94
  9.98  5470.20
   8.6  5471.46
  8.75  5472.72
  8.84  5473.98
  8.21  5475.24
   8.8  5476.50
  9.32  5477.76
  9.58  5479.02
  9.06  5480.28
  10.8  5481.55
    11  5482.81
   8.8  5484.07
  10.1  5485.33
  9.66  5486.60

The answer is 3.4 AA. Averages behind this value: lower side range 13.8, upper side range 10.6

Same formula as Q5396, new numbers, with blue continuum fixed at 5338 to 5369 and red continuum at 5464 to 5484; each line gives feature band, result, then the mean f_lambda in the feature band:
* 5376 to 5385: 0.4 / 12.9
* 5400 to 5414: 1.9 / 10.6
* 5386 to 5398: 1.7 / 11.2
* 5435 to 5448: 1.0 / 10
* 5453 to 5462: 1.0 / 8.98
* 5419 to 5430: 0.7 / 10.8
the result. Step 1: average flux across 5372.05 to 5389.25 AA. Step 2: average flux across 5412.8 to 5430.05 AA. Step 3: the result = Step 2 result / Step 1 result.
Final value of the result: 0.8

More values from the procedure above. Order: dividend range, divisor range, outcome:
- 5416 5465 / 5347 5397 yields 0.74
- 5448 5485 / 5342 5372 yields 0.64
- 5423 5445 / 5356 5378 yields 0.73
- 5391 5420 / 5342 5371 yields 0.74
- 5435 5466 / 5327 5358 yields 0.67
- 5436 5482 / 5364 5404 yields 0.77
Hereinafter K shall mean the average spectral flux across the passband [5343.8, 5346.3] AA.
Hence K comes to 13.6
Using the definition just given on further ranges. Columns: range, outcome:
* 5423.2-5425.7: 10.6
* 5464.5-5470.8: 9.72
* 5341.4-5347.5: 14.7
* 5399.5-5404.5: 11.3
